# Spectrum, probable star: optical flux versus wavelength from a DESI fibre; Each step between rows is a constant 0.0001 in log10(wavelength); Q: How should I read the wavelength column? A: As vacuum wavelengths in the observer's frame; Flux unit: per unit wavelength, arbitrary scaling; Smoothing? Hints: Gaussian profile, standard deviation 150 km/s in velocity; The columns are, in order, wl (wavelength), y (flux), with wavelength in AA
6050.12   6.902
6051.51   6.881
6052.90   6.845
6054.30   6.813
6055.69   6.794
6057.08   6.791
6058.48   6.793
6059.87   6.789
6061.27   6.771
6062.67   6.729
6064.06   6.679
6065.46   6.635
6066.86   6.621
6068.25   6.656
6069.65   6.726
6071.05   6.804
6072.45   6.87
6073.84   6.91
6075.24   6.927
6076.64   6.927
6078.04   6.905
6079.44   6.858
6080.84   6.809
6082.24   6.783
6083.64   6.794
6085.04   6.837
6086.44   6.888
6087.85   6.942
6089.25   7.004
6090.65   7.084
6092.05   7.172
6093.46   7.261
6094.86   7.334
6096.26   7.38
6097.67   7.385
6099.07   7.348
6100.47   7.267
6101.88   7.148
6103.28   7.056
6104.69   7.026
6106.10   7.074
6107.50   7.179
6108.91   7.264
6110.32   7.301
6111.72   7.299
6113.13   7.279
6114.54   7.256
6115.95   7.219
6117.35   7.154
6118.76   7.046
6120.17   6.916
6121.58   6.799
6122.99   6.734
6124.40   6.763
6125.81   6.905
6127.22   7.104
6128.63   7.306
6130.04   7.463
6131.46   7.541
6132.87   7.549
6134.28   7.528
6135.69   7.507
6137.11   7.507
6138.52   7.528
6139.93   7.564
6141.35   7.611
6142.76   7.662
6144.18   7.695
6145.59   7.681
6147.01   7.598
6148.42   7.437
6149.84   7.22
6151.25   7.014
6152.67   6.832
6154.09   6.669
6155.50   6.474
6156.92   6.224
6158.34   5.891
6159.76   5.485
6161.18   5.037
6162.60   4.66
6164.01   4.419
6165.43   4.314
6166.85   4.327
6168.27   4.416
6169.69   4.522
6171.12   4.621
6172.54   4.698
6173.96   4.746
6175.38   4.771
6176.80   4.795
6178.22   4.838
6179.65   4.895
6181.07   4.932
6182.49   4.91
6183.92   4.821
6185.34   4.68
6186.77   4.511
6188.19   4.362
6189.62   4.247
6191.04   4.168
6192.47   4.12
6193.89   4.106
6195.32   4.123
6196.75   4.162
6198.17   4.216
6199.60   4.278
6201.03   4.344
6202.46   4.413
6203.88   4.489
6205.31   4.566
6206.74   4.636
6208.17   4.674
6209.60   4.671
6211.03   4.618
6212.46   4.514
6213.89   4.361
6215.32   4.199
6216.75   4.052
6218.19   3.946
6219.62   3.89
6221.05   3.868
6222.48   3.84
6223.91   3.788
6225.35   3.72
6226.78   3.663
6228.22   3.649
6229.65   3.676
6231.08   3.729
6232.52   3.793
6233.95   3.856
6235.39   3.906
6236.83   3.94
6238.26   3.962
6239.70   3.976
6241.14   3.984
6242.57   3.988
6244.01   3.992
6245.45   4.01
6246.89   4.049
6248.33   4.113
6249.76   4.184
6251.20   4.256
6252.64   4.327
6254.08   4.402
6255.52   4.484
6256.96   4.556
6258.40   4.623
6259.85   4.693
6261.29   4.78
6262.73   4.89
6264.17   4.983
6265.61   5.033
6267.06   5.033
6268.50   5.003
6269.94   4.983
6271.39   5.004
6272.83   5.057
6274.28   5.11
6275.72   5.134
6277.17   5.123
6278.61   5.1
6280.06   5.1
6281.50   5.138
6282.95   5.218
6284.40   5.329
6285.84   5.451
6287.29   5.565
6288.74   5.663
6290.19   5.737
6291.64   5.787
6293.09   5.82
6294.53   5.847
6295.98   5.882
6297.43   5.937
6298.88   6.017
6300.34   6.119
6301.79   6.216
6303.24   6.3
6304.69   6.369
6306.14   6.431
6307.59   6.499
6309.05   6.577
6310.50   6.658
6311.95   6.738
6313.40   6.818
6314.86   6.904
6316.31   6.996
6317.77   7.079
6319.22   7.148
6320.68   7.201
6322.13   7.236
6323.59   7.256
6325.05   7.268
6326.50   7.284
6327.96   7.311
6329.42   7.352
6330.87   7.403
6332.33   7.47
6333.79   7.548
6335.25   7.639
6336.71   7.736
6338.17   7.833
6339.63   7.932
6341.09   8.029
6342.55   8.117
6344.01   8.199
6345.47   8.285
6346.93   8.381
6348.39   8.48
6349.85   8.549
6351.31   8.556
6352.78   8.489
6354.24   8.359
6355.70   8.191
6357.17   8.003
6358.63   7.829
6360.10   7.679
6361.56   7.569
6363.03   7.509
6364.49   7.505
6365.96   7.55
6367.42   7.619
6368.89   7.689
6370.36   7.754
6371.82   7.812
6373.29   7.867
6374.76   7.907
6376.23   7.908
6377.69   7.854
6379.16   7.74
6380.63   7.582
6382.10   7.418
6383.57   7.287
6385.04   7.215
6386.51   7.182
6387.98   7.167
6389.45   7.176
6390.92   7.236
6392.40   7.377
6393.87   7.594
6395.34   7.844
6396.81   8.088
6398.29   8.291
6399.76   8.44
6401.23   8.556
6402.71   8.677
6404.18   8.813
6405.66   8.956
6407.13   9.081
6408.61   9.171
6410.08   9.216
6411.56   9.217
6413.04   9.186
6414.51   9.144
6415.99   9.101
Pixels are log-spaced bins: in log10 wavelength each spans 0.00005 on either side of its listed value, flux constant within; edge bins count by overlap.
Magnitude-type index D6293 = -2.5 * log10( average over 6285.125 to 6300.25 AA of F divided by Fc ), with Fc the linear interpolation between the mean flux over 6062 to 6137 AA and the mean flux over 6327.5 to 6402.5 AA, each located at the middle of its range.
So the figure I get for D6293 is 0.30 mag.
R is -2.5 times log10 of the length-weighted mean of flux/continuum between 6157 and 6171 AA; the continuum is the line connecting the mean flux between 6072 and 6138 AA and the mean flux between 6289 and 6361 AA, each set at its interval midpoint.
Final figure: 0.42 mag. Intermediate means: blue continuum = 7.12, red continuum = 7.21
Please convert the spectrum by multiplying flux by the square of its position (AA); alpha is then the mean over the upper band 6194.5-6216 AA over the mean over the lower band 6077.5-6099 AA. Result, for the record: 0.7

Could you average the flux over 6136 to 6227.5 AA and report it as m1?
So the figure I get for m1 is 5.12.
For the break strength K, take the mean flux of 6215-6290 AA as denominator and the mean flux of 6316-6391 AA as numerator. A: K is 1.72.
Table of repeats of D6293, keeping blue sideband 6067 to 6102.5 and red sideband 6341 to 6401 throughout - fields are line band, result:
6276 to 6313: 0.28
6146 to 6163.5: 0.13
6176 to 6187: 0.45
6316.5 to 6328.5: 0.07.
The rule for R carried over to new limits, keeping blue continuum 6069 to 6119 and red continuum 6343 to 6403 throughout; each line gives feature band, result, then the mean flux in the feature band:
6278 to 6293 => 0.37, 5.43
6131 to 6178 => 0.17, 6.21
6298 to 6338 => 0.11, 6.96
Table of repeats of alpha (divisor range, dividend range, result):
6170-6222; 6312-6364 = 1.81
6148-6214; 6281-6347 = 1.44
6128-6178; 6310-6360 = 1.30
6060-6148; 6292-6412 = 1.15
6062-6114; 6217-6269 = 0.63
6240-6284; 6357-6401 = 1.70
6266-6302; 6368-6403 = 1.47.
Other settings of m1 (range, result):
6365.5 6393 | 7.54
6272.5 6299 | 5.47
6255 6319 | 5.65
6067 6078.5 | 6.83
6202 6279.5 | 4.36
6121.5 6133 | 7.12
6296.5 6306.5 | 6.18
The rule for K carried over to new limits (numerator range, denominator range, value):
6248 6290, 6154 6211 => 1.05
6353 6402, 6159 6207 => 1.70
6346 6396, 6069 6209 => 1.25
